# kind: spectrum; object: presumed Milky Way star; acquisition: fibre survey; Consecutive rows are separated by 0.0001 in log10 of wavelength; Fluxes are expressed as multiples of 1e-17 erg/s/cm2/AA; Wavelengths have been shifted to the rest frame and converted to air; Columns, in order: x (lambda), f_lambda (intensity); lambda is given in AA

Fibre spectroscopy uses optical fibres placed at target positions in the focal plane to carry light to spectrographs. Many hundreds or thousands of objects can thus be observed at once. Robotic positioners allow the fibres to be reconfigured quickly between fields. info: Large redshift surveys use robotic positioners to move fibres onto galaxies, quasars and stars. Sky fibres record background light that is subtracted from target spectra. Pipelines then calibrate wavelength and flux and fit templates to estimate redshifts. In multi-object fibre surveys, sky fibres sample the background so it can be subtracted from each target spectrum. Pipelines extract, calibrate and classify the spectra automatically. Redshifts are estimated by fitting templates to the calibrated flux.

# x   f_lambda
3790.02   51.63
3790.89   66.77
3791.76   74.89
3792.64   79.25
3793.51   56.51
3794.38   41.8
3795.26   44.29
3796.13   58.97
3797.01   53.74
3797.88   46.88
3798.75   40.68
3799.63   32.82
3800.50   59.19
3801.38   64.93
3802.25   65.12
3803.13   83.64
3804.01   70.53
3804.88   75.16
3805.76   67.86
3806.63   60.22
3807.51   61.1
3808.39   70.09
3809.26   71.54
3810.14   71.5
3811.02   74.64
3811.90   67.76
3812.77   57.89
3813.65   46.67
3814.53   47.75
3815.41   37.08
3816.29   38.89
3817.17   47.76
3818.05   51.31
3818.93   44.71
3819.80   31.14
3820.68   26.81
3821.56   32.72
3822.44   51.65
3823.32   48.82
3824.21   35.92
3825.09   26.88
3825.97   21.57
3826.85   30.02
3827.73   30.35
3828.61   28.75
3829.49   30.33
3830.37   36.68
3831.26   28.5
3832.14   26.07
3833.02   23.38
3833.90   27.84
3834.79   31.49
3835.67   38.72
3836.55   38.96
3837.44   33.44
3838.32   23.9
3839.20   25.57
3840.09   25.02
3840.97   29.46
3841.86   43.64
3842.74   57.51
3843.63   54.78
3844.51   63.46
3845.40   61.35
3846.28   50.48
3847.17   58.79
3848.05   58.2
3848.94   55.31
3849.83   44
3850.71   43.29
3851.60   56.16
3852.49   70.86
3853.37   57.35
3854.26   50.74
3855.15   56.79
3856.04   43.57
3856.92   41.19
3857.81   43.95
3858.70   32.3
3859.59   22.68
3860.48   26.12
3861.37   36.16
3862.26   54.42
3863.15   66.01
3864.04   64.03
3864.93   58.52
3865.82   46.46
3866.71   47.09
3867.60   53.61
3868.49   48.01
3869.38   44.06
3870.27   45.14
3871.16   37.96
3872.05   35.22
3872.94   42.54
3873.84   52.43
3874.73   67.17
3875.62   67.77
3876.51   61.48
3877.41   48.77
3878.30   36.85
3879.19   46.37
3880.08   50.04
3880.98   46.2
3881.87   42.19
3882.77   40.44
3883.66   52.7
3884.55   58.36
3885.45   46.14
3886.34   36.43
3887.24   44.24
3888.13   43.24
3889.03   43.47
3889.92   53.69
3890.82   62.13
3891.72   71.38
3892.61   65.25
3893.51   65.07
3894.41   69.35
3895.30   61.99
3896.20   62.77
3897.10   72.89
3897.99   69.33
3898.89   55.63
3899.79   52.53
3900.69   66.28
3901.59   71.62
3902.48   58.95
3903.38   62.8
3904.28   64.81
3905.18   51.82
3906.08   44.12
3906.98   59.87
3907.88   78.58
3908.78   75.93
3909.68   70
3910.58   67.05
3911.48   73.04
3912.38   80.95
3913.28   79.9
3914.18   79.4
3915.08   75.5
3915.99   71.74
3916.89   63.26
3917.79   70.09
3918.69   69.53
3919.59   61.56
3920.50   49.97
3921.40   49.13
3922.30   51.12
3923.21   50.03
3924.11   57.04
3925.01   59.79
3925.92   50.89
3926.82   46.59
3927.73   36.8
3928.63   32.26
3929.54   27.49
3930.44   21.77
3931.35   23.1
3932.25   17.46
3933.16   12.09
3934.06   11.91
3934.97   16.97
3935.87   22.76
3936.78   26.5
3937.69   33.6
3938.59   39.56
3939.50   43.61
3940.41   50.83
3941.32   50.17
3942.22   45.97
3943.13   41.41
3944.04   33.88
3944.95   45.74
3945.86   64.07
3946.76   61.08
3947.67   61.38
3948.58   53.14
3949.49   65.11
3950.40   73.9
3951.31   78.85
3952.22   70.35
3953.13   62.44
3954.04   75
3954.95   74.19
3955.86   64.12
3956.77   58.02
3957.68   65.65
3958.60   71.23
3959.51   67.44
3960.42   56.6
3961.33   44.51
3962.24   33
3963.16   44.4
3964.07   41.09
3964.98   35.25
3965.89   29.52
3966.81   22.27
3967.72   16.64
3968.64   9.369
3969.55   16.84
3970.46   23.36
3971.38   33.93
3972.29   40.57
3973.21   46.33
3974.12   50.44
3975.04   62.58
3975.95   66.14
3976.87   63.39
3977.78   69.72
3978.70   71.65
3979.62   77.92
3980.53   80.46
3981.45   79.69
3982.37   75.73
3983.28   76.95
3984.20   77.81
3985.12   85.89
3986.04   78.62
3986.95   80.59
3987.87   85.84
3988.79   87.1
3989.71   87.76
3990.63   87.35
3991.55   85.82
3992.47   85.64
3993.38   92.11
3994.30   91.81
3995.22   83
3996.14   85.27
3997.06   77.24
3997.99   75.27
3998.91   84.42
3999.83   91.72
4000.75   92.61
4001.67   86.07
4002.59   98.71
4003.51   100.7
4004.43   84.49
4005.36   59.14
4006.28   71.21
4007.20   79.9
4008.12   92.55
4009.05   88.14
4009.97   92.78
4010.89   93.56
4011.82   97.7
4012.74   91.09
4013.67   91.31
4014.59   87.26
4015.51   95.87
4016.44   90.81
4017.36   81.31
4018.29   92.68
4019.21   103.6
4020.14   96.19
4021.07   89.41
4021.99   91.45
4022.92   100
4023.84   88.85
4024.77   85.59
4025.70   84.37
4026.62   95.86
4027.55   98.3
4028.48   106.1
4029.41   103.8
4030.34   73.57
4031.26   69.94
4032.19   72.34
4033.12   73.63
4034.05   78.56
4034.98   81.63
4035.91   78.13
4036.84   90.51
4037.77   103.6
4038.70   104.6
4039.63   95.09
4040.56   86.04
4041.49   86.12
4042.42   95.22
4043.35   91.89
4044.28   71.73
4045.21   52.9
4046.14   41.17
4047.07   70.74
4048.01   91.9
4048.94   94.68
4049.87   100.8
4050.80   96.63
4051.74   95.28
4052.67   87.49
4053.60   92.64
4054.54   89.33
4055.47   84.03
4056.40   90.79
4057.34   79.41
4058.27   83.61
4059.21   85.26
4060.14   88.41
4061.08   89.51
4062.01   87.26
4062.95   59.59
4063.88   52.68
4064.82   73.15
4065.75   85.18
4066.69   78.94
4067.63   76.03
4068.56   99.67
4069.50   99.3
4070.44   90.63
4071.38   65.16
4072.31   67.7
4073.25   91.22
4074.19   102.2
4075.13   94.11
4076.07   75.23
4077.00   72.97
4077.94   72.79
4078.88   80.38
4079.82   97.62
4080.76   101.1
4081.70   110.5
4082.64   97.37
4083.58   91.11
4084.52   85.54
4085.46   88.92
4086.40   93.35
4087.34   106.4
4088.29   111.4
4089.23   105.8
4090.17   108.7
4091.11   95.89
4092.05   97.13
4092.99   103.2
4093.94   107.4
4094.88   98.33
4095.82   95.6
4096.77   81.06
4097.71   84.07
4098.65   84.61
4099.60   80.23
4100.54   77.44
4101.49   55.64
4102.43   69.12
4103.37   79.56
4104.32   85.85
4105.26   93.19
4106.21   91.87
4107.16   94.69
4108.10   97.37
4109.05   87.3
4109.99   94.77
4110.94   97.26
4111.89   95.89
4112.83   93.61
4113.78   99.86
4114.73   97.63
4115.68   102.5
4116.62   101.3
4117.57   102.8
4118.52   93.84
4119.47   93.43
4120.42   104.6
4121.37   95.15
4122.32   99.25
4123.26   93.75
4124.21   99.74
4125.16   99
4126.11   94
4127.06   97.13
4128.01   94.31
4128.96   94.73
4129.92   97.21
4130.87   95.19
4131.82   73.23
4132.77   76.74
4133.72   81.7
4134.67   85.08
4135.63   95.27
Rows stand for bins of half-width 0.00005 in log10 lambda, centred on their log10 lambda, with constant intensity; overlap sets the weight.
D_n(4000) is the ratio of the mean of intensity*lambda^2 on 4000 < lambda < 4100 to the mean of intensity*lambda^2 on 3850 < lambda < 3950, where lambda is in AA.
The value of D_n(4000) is 1.8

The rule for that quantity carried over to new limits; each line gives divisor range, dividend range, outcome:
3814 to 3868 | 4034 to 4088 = 2.28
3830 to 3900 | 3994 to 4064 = 1.95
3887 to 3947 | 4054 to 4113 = 1.81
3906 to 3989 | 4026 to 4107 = 1.70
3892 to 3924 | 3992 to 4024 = 1.44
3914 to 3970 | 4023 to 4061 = 1.91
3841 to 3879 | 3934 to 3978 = 1.01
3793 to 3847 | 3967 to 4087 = 1.96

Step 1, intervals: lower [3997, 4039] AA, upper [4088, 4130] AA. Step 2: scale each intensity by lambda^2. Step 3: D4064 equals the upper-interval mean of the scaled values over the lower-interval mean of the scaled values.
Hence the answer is 1.11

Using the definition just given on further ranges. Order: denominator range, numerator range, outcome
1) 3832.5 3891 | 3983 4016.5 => 1.99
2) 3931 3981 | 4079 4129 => 2.13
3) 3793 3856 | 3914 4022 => 1.44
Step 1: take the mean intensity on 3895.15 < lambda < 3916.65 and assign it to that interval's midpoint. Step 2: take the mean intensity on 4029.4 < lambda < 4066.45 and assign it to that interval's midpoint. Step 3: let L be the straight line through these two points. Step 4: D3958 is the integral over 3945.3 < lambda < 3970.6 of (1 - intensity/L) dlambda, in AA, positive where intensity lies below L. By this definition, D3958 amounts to 7.29 AA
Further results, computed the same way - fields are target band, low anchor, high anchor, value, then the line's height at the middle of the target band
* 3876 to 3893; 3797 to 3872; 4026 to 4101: 1.8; 55.7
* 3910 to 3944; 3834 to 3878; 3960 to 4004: 5.8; 57.8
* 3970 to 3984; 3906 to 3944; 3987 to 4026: 2.5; 74.2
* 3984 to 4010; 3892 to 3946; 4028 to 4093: -4.9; 71.7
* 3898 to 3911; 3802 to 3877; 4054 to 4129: -1.1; 58.3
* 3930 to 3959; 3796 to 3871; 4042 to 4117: 7.9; 65.5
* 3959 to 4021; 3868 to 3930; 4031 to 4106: 0.9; 72.6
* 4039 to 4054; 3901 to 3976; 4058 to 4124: -1.2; 78.5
